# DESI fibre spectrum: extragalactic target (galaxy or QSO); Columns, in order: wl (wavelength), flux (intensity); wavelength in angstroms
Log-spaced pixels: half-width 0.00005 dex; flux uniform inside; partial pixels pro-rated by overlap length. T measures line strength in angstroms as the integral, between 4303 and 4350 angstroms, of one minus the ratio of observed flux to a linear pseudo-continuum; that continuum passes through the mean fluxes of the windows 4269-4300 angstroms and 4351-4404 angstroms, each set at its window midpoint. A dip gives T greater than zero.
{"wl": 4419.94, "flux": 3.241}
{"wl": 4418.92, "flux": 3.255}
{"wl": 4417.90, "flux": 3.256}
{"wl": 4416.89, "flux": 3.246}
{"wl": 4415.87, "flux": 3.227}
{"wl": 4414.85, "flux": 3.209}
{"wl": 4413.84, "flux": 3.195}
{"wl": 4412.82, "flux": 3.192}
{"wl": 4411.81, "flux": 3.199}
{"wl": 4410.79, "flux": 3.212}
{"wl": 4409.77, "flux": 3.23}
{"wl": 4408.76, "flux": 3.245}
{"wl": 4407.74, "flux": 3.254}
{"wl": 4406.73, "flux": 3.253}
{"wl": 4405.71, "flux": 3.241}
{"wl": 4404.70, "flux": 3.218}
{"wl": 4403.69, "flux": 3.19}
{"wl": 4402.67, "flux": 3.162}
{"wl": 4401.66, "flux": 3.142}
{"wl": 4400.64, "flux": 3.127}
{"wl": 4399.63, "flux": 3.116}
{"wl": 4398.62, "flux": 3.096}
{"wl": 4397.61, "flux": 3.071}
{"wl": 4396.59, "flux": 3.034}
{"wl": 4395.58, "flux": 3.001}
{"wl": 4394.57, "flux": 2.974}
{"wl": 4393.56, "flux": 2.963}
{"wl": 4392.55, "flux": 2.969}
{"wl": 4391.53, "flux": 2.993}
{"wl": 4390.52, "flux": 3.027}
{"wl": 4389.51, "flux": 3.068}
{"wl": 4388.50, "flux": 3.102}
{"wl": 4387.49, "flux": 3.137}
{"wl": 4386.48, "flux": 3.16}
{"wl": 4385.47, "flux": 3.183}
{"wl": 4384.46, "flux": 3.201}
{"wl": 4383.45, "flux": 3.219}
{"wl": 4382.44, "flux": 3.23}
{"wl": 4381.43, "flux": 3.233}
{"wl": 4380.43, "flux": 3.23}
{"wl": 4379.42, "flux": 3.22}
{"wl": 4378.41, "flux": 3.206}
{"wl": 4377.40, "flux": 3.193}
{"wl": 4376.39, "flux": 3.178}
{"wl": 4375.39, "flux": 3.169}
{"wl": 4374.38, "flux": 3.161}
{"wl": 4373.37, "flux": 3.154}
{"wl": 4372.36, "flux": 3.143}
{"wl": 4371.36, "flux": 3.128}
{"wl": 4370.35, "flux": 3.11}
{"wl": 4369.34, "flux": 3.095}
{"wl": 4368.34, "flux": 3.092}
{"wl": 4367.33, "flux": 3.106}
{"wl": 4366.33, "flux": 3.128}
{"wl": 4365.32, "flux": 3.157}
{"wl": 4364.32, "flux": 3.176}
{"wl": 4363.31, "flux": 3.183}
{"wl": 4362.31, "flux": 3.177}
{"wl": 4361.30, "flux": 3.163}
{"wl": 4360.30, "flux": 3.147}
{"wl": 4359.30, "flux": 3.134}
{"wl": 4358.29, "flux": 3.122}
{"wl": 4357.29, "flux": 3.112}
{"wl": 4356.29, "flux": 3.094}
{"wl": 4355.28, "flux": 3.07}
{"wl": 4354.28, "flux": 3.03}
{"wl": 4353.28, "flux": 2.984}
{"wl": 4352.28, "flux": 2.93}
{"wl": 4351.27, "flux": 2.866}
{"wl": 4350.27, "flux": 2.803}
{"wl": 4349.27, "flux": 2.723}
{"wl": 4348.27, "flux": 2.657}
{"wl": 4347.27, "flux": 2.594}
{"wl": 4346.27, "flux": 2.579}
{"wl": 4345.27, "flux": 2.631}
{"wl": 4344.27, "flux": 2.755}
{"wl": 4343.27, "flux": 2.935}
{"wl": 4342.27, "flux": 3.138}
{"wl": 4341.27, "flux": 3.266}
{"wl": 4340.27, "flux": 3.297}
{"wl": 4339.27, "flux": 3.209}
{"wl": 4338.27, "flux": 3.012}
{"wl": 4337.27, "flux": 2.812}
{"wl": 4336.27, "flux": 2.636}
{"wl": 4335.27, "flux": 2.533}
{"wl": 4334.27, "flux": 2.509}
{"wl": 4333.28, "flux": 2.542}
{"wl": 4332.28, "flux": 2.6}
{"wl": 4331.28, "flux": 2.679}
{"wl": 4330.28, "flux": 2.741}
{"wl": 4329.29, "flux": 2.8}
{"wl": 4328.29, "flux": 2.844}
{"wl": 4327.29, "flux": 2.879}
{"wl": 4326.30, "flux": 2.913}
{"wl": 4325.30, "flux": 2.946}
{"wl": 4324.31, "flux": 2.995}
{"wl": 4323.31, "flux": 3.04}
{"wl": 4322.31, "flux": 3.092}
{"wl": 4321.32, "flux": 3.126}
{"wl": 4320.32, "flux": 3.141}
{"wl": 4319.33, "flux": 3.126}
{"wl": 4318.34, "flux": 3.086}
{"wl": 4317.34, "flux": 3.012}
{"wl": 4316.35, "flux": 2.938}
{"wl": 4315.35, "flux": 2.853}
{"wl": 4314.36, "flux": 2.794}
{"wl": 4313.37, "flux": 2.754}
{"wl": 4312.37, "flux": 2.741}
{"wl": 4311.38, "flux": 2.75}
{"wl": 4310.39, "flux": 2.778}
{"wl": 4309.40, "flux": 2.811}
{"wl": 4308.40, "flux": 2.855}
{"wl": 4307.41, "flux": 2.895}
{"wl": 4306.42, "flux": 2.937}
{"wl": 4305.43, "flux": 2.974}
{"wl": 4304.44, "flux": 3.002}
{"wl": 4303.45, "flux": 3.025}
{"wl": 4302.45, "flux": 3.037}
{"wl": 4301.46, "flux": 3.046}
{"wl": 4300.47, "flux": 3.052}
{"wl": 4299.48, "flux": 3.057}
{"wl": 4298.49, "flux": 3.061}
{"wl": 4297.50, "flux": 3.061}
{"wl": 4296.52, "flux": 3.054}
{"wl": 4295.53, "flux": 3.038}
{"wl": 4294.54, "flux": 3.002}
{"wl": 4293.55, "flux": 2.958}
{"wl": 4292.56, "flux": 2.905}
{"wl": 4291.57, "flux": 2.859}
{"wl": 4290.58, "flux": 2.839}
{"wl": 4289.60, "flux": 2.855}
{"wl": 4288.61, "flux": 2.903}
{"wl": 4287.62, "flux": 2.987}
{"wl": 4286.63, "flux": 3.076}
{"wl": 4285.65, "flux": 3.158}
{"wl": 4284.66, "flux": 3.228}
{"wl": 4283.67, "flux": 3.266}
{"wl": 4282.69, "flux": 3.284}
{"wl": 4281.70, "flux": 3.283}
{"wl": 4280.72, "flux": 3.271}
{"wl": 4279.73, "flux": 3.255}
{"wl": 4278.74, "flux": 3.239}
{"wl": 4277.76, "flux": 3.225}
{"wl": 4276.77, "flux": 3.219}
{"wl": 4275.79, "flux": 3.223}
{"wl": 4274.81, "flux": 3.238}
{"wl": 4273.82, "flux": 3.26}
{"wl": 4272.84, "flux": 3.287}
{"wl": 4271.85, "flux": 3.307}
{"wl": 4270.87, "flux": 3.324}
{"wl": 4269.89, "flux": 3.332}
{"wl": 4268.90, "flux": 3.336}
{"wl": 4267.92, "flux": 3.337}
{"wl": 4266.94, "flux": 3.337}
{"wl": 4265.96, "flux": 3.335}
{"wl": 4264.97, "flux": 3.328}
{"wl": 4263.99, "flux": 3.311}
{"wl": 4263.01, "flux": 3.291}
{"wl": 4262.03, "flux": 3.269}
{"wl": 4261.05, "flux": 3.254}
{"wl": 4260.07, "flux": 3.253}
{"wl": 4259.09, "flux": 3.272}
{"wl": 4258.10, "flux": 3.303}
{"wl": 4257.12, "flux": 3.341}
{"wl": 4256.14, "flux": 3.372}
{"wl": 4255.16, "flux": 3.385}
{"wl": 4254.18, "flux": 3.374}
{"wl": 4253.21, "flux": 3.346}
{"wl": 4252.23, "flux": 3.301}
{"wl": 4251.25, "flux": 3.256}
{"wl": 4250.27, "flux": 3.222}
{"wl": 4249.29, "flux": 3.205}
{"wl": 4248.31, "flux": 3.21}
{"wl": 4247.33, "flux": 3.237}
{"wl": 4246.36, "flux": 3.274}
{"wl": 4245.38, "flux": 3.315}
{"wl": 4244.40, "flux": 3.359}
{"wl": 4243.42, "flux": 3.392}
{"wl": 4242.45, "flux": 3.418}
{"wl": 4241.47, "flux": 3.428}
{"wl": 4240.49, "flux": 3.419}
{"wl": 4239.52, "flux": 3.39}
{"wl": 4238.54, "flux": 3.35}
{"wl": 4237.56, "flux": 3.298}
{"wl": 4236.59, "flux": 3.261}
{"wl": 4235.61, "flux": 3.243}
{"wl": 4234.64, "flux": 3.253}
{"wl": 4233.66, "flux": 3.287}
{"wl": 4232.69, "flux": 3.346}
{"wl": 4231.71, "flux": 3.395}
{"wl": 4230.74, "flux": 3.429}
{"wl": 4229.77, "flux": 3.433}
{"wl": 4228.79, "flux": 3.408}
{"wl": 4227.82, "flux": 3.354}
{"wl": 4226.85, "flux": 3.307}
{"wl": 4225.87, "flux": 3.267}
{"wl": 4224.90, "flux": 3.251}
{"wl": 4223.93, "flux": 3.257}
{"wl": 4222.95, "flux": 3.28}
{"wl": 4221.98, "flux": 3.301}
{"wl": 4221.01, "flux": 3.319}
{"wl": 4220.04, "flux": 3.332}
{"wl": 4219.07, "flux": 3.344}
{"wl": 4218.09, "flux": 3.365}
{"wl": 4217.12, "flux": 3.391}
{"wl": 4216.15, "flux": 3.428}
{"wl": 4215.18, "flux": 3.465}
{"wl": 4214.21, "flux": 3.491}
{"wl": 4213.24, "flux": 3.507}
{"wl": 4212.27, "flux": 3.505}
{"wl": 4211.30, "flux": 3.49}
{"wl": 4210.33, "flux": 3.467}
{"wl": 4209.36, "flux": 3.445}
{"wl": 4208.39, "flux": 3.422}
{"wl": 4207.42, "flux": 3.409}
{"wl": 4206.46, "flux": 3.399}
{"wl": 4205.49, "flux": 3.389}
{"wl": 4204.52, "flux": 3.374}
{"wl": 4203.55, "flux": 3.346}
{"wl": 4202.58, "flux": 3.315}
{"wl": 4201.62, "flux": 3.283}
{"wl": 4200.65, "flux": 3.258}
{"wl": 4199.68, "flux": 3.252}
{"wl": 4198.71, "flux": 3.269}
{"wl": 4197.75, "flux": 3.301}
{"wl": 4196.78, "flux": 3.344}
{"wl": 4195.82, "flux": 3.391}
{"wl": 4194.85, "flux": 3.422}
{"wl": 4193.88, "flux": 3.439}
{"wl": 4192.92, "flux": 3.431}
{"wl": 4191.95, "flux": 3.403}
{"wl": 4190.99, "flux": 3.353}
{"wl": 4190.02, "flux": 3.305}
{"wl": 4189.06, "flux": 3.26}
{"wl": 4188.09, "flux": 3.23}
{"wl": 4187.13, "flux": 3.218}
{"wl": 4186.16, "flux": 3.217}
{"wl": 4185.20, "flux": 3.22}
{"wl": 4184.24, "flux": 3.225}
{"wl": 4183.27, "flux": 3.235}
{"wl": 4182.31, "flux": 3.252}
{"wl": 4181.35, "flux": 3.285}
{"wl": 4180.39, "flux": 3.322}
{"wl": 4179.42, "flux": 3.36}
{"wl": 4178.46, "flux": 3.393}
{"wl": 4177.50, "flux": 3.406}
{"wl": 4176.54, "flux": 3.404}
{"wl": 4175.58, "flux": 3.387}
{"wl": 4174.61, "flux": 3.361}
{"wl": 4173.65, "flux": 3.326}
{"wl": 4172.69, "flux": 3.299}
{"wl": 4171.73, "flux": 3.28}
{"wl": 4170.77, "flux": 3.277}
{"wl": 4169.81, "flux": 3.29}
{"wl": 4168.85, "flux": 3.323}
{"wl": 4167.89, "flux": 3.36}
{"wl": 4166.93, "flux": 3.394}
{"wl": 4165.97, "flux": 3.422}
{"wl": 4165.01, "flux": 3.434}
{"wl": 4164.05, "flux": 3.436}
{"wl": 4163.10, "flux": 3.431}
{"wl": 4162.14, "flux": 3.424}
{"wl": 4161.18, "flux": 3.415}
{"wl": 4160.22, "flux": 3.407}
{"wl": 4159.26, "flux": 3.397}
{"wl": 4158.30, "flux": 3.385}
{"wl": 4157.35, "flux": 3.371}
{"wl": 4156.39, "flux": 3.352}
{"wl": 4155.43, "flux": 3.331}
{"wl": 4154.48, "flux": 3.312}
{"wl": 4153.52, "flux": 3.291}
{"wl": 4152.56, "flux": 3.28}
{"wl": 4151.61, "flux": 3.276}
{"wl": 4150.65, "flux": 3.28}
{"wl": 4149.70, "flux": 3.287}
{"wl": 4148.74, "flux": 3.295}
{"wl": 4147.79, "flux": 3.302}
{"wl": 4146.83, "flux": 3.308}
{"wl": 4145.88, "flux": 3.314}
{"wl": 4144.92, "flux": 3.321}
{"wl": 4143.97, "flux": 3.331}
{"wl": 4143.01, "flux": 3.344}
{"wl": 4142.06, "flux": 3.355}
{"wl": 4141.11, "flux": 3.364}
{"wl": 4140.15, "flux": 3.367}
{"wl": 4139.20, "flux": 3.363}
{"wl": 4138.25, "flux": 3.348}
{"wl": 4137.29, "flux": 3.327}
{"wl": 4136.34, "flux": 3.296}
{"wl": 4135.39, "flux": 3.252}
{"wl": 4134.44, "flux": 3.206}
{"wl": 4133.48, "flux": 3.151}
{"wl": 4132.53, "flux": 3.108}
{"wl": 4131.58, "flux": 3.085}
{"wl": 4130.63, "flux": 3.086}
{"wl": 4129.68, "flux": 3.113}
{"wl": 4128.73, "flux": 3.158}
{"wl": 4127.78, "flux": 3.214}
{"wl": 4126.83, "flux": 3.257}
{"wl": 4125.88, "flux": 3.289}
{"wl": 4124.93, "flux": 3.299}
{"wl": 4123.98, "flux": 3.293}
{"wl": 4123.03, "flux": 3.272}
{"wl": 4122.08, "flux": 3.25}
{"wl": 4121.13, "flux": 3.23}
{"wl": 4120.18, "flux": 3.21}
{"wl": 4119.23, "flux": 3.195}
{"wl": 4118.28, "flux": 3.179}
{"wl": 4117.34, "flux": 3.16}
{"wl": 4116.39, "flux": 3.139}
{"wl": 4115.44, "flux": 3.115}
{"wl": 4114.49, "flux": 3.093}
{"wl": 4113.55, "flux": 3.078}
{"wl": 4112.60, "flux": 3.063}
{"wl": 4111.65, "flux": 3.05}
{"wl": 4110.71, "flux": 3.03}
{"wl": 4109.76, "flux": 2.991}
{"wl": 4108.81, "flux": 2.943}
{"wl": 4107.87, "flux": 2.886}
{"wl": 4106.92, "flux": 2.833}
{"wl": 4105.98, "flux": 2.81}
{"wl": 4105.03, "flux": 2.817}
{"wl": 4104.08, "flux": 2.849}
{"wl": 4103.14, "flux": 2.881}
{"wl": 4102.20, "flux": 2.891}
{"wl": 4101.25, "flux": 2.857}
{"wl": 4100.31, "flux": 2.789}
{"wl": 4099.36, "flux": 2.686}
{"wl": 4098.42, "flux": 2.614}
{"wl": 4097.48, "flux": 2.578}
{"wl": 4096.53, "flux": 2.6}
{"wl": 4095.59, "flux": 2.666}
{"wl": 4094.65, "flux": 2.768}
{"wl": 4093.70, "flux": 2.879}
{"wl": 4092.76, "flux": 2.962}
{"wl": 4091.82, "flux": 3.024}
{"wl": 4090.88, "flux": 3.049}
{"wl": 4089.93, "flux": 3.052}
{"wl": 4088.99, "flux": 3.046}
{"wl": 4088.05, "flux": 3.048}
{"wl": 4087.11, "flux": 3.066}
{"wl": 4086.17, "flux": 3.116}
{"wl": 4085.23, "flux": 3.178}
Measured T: 3.8 angstroms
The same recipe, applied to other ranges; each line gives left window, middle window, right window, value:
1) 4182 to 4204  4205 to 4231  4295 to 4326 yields -1.24 angstroms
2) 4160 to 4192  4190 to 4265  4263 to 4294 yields -1.97 angstroms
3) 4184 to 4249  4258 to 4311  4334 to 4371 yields 0.56 angstroms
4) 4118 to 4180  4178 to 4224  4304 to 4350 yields -2.49 angstroms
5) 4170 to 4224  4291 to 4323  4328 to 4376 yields 1.12 angstroms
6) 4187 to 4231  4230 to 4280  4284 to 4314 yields -2.42 angstroms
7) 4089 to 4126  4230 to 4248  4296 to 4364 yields -2.37 angstroms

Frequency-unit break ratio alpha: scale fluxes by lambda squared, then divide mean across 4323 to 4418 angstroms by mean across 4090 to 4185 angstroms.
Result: 1.07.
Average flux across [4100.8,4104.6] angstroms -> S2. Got 2.87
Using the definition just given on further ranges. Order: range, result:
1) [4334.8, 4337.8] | 2.66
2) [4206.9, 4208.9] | 3.43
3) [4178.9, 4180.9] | 3.34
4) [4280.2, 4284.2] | 3.28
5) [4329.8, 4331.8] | 2.7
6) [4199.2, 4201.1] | 3.25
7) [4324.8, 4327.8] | 2.92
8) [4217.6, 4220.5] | 3.34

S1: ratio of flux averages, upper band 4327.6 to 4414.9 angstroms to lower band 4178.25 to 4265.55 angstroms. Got 0.91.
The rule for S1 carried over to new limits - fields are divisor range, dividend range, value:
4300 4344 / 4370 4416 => 1.08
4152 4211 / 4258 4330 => 0.92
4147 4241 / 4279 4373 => 0.89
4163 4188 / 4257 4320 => 0.93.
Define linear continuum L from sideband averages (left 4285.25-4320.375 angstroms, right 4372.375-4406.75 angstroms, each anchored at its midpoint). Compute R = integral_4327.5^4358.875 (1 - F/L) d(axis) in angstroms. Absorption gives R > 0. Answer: 1.9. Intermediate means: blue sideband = 2.95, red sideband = 3.13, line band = 2.86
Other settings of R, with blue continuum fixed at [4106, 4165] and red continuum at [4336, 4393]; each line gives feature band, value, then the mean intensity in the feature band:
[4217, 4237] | -1.0 angstroms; 3.32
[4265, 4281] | -0.8 angstroms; 3.28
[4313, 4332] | 1.0 angstroms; 2.93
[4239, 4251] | -0.6 angstroms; 3.32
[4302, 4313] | 0.8 angstroms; 2.89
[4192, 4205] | -0.6 angstroms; 3.34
